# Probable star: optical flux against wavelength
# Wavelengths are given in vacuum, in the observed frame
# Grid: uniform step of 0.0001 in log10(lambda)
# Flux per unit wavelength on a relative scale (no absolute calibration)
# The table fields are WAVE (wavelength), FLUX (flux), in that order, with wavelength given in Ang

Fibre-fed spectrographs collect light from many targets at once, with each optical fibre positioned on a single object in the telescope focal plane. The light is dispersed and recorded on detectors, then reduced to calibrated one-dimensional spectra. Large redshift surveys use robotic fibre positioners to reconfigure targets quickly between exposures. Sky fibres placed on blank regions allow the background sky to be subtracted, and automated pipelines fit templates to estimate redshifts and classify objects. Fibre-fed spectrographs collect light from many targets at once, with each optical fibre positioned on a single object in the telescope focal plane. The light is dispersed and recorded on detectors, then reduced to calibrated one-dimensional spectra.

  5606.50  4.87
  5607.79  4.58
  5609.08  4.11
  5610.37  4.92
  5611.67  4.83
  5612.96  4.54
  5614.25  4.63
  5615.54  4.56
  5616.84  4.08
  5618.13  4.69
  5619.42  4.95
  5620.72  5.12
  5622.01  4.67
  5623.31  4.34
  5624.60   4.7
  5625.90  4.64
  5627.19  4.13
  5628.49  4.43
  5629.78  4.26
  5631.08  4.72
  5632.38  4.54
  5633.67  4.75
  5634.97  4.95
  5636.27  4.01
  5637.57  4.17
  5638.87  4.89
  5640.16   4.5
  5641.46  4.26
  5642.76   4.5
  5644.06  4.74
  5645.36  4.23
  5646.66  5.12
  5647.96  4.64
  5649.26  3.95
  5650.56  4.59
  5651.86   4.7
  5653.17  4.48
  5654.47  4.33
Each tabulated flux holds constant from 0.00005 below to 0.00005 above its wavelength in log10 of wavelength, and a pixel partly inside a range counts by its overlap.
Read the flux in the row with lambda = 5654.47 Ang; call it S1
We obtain 4.33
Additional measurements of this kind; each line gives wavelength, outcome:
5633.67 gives 4.75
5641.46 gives 4.26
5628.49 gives 4.43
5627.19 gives 4.13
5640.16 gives 4.5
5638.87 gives 4.89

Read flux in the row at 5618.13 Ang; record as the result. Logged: 4.69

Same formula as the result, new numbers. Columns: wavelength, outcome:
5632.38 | 4.54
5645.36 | 4.23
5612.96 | 4.54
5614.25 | 4.63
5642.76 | 4.5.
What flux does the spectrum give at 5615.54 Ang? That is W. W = 4.56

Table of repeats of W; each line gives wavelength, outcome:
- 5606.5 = 4.87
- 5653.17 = 4.48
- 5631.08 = 4.72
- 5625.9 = 4.64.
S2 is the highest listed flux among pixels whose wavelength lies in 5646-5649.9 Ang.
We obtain 5.12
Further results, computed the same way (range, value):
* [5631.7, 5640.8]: 4.95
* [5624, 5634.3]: 4.75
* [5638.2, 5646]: 4.89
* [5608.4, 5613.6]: 4.92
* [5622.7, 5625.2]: 4.7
